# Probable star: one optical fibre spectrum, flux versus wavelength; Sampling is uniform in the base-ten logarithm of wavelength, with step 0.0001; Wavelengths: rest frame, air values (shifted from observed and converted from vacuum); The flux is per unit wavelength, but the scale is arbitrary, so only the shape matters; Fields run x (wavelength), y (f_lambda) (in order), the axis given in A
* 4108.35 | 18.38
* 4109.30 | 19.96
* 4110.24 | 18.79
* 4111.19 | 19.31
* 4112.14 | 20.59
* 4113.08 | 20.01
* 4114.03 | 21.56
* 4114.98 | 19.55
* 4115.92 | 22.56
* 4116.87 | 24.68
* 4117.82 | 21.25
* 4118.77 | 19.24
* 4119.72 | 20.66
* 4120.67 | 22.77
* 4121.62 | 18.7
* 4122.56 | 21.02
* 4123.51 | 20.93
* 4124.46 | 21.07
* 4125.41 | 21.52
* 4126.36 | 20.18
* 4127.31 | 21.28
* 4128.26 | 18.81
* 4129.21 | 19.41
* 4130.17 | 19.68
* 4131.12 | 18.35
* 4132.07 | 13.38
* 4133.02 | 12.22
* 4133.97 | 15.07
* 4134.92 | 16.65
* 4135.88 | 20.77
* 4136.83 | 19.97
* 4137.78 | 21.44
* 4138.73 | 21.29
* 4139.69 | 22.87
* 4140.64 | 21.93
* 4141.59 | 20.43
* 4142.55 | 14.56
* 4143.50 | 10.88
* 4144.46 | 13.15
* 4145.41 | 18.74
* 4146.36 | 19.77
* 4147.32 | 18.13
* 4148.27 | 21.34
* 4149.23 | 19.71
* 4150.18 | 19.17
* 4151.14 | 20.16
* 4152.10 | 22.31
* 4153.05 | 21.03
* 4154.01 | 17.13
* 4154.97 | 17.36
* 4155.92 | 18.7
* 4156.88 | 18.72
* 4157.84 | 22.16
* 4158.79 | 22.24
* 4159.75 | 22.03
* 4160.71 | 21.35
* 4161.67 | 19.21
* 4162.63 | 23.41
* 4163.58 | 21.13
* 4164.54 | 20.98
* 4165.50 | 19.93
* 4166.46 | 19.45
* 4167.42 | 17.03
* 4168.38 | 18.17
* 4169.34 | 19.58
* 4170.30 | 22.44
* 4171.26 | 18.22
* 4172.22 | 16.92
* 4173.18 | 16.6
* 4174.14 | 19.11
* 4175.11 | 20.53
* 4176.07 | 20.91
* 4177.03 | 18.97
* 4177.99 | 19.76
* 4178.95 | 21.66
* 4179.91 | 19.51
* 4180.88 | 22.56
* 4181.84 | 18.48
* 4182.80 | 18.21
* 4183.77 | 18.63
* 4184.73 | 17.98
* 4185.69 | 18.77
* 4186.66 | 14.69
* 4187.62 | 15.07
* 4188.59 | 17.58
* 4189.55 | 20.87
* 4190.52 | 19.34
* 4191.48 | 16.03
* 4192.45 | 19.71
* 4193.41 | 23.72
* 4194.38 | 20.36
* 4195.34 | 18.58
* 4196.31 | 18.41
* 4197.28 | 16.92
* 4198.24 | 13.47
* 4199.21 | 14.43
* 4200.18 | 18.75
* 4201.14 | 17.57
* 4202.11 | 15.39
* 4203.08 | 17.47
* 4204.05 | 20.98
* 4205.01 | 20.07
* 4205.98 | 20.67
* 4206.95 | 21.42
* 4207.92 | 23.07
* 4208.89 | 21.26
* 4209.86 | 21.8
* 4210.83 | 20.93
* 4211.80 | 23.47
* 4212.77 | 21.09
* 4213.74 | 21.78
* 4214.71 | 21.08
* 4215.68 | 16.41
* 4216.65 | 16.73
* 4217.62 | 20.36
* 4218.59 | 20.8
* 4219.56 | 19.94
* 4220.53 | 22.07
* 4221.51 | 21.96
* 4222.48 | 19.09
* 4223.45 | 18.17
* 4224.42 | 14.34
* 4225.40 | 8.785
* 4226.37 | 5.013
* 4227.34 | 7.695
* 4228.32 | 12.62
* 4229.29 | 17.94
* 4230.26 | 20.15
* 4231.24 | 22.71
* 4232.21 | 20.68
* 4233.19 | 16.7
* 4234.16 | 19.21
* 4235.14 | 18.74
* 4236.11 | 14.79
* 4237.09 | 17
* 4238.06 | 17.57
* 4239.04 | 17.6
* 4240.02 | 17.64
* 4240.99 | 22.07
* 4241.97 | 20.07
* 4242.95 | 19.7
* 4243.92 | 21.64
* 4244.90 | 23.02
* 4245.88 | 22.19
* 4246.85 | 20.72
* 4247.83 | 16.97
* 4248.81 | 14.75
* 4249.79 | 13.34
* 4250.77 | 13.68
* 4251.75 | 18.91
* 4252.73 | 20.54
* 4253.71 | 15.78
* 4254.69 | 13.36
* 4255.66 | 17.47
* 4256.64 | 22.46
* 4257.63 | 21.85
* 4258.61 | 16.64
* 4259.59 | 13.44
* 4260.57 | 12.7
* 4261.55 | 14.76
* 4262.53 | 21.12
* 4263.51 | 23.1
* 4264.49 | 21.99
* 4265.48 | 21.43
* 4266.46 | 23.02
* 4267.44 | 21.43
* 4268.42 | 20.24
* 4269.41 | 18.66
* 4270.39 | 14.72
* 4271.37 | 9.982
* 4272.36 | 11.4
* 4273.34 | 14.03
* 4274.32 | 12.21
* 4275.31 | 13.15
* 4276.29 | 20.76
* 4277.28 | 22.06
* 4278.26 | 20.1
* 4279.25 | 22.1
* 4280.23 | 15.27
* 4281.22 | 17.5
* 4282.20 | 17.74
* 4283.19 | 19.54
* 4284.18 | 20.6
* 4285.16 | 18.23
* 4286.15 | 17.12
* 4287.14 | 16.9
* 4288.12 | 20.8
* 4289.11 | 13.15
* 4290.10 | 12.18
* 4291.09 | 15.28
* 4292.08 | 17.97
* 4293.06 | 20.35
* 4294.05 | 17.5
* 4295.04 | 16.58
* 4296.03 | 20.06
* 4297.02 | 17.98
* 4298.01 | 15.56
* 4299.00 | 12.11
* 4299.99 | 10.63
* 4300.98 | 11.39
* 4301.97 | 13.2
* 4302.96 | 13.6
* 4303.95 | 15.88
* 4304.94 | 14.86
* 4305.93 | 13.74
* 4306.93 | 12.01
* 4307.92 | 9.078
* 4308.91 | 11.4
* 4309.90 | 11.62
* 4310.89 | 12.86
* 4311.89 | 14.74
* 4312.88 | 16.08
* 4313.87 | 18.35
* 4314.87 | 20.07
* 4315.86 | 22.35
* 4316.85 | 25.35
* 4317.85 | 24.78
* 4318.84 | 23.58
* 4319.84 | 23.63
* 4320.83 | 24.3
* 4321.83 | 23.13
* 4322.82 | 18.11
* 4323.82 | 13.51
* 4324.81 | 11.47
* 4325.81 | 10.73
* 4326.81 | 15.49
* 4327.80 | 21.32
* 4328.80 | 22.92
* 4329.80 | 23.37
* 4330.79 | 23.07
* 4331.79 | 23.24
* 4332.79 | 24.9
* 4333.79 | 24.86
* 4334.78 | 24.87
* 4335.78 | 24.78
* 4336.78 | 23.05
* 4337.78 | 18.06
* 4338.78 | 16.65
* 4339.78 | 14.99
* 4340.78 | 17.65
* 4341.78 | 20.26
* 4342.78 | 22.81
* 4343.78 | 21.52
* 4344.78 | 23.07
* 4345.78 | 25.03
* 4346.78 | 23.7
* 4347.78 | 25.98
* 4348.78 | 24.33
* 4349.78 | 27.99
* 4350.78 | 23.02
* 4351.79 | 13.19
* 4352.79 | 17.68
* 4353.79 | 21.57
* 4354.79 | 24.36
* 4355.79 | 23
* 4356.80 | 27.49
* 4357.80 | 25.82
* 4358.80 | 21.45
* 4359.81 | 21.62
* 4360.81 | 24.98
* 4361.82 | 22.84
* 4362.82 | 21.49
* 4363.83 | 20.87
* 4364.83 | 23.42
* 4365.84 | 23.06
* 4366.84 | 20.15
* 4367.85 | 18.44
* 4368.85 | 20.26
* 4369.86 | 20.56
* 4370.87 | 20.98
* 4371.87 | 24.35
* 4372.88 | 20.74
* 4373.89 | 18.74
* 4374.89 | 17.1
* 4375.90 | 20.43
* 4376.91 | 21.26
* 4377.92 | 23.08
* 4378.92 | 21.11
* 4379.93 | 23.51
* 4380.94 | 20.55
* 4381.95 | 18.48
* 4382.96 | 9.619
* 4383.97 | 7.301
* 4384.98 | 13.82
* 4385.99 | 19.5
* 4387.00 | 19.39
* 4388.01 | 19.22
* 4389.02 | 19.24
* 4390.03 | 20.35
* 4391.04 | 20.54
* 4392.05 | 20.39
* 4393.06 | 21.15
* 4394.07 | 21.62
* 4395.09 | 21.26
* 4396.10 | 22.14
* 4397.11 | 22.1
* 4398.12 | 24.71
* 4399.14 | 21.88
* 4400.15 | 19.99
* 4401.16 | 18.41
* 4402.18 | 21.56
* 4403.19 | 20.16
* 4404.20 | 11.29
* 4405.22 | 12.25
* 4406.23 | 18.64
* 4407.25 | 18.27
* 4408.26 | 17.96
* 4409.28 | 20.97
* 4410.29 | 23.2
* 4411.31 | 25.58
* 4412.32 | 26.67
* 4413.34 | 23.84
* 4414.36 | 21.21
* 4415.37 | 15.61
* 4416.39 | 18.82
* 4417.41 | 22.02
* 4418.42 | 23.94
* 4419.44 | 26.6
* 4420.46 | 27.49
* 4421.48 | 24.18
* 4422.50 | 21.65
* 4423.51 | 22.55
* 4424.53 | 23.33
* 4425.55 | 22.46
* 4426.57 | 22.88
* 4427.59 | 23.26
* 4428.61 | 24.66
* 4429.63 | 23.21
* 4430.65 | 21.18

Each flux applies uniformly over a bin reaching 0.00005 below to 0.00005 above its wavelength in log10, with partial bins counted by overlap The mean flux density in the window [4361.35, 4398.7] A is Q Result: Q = 20.1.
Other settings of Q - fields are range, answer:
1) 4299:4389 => 19.6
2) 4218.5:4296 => 17.7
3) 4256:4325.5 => 17.2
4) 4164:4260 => 18.5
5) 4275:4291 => 17.9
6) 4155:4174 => 19.8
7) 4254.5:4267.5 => 19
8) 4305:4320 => 17.1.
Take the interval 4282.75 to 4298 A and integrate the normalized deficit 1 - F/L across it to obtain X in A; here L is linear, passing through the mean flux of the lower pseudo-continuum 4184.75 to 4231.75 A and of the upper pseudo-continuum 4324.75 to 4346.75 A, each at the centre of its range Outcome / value 1.9 A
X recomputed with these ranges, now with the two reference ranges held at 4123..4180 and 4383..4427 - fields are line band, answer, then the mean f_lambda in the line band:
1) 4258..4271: 0.8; 18.7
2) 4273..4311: 7.8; 15.9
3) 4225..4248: 2.5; 17.6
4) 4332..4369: -3.5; 22.2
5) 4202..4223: -0.9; 20.4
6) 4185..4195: 0.5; 18.6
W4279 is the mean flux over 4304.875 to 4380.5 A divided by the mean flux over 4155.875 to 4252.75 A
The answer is 1.09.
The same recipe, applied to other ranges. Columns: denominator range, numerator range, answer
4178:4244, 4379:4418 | 1.06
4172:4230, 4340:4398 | 1.14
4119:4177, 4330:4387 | 1.09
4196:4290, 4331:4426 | 1.17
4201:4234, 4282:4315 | 0.83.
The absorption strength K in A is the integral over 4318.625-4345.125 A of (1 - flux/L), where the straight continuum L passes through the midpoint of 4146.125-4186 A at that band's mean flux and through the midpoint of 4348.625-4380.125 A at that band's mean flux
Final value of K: 1.2 A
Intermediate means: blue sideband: 19.8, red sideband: 21.8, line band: 20.5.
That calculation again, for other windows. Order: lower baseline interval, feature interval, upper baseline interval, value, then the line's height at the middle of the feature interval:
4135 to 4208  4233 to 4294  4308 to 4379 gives 6.6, 20.1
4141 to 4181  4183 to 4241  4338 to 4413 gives 4.2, 19.7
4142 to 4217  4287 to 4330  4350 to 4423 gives 7.2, 20.1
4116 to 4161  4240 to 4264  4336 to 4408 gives 2.0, 20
